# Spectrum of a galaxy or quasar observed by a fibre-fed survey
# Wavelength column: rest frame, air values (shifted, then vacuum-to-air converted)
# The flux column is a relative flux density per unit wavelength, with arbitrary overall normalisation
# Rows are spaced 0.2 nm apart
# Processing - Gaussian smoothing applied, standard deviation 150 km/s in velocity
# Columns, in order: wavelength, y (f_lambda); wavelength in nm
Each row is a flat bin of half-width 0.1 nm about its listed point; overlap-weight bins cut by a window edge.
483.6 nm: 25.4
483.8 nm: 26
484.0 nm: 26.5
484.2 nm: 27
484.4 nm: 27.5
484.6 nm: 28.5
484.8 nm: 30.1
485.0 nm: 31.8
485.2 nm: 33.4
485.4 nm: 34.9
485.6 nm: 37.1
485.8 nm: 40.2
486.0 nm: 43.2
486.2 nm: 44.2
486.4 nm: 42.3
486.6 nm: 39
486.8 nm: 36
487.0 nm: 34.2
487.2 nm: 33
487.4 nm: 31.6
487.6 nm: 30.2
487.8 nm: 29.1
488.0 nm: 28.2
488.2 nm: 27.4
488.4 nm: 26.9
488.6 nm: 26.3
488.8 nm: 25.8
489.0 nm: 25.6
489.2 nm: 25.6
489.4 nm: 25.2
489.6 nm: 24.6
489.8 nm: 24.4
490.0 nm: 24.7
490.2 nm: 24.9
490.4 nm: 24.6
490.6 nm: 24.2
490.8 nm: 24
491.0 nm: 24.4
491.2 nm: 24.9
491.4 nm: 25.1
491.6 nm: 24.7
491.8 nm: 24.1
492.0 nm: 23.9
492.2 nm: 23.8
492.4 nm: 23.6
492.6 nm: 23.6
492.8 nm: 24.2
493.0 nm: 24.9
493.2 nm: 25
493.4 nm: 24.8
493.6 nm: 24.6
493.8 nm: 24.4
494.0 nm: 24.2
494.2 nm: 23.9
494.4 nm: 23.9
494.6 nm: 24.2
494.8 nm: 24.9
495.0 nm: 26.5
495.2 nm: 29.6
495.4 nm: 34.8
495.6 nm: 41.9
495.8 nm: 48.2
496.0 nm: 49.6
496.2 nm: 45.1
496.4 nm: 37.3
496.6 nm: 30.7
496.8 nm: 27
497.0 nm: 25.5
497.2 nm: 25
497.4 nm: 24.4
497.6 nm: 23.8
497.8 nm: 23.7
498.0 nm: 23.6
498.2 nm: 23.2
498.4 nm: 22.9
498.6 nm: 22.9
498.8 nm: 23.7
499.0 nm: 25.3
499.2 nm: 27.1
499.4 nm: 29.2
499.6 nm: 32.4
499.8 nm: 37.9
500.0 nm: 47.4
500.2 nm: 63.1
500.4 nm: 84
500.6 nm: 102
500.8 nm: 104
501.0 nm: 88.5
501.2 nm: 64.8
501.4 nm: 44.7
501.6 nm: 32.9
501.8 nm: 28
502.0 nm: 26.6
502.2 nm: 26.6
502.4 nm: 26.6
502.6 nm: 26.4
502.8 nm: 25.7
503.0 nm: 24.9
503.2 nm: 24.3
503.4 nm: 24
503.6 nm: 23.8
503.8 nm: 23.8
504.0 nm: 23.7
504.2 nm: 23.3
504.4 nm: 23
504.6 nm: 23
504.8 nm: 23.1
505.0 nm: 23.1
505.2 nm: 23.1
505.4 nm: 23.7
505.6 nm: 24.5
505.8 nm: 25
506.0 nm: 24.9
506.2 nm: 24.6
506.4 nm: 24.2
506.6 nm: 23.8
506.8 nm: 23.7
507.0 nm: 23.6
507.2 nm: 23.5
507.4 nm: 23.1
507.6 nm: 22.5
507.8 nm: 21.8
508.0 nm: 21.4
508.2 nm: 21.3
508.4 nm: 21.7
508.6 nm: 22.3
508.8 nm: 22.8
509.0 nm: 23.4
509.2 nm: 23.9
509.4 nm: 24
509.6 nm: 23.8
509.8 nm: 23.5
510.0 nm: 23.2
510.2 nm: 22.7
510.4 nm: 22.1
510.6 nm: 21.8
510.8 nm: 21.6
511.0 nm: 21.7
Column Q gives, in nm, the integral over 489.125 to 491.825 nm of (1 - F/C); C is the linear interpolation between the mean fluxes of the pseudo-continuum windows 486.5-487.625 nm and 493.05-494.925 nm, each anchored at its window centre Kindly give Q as 0.43 nm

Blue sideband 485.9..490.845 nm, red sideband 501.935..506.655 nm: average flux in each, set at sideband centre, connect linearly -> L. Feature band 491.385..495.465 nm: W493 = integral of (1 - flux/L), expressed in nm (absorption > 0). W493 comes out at 0.44 nm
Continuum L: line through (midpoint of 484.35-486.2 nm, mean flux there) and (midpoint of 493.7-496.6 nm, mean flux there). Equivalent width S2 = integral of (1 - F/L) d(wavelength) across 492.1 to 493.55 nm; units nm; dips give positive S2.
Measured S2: 0.39 nm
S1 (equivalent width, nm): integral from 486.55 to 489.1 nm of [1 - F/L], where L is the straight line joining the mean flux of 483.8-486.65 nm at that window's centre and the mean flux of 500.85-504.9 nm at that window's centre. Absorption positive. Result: 0.30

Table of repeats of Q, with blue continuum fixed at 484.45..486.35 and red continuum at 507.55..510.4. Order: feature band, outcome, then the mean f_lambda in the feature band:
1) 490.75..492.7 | 0.49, 24.2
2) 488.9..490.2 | 0.33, 25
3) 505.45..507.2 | 0.00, 24.2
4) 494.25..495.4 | 0.15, 26.5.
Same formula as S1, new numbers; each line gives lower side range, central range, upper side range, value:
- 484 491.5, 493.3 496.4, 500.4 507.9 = -0.03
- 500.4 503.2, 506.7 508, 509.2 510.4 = 0.34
